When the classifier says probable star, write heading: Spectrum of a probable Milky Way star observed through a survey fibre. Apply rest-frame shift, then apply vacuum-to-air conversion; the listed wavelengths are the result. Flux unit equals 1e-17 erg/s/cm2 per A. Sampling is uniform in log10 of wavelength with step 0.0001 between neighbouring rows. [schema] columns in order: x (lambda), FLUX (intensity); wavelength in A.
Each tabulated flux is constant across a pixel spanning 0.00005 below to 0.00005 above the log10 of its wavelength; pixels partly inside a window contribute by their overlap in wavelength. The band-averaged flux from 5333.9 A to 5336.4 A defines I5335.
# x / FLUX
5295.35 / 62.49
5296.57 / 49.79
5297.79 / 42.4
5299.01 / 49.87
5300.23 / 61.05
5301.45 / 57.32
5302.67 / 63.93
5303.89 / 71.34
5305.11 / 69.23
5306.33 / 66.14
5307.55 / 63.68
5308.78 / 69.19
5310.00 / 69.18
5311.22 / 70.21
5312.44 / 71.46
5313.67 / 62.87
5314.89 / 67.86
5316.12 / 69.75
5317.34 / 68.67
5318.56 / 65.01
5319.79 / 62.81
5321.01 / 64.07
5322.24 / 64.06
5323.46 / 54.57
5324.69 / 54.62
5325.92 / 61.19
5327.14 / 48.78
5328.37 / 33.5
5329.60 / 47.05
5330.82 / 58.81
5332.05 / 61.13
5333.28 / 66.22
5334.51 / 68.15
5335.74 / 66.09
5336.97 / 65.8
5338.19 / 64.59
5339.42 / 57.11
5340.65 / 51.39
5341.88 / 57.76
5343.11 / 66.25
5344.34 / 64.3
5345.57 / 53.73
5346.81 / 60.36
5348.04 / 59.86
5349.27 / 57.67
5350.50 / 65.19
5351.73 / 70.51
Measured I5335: 67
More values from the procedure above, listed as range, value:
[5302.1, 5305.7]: 68.3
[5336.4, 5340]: 62.7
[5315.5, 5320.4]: 66.6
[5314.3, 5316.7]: 68.6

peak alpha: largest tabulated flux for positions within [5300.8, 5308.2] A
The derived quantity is 71.34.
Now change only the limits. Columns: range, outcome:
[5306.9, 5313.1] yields 71.46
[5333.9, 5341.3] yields 68.15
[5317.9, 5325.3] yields 65.01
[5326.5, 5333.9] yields 66.22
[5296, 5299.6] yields 49.87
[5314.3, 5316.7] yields 69.75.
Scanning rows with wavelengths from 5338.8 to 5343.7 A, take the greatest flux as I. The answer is 66.25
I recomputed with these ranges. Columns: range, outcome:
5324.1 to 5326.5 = 61.19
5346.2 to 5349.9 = 60.36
